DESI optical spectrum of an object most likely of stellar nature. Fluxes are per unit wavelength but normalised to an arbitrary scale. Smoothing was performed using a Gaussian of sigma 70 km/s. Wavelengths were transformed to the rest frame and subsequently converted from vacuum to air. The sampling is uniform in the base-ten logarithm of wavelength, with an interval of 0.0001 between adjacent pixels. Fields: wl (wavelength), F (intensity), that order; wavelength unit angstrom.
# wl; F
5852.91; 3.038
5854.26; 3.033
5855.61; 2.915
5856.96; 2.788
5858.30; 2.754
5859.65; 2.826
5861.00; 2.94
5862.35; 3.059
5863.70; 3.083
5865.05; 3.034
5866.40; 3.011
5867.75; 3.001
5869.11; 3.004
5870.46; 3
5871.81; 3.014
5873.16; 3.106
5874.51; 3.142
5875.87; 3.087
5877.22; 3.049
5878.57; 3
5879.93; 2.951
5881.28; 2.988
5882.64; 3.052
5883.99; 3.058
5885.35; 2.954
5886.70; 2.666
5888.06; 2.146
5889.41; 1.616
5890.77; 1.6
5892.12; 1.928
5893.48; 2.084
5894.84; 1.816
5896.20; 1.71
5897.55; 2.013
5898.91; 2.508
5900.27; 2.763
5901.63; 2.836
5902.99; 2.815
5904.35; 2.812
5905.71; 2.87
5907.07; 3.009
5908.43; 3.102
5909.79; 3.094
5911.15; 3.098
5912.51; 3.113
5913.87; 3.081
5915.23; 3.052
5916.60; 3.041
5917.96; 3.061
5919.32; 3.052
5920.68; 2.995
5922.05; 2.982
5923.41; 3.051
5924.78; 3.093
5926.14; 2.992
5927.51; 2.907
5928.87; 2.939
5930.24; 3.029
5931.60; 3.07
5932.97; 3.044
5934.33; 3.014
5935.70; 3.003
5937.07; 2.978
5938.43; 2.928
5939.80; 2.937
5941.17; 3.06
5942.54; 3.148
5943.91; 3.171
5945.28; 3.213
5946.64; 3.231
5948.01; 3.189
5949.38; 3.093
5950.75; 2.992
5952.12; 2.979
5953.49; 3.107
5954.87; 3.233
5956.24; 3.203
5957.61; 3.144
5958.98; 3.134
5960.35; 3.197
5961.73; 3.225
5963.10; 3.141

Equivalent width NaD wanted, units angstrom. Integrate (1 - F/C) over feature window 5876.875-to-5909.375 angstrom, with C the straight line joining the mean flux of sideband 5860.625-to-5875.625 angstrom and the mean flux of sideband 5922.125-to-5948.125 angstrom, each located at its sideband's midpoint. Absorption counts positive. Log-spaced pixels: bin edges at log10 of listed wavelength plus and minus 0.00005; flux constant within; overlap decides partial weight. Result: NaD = 5.20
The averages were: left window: 3.04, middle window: 2.56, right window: 3.05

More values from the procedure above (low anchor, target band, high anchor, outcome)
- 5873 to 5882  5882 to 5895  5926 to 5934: 3.1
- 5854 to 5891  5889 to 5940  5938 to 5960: 4.0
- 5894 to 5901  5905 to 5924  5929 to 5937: -3.5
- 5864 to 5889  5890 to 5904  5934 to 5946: 3.6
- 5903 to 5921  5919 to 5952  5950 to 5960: 0.3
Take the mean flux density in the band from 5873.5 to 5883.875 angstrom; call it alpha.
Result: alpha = 3.04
